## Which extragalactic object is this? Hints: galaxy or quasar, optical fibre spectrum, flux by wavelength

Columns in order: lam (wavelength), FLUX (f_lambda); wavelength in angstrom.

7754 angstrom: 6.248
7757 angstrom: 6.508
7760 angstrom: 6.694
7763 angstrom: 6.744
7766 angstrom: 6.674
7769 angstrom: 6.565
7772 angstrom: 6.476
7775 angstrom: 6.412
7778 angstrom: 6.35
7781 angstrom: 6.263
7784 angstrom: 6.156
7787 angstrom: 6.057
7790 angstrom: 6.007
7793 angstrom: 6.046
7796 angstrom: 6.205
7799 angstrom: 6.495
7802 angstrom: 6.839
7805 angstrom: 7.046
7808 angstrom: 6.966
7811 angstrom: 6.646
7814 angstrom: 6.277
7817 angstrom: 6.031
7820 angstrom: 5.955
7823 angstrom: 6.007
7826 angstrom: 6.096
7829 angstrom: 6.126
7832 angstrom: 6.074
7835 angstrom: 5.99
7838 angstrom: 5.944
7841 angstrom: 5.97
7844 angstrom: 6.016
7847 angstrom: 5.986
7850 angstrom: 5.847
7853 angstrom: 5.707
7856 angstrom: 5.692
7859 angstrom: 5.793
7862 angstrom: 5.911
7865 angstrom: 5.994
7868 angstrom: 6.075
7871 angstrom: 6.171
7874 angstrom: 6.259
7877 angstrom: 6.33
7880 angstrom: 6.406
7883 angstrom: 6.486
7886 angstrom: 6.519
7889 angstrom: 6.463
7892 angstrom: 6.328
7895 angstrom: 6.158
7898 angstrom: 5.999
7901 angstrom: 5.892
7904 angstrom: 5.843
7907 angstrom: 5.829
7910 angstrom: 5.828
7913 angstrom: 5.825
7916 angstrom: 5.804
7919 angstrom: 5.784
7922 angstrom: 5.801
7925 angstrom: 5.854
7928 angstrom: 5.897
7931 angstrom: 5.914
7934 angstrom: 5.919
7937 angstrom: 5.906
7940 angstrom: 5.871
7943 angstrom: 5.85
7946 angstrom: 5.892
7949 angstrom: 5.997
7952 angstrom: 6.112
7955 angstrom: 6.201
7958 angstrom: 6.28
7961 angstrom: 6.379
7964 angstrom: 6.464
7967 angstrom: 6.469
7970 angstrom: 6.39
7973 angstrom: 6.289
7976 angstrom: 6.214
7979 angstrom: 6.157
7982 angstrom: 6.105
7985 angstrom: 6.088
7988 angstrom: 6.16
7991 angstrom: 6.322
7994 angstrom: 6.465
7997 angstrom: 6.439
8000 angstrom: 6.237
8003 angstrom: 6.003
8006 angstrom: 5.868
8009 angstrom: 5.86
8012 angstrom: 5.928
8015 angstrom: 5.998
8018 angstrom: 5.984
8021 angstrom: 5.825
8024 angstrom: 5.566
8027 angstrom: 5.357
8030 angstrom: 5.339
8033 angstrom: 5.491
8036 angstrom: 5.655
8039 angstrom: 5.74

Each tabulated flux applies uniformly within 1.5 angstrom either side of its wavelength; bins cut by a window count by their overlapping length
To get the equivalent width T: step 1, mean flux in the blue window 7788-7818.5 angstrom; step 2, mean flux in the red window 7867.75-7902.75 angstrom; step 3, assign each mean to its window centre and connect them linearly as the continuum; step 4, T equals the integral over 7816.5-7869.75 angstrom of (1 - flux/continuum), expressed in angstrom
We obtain 3.4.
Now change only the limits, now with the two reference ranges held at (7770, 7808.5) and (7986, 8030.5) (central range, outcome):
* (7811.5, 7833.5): 0.78 angstrom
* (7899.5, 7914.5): 0.79 angstrom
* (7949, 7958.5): -0.12 angstrom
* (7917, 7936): 0.83 angstrom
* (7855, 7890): 0.32 angstrom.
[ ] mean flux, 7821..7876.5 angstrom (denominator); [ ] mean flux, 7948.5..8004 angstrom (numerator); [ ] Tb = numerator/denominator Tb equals 1.05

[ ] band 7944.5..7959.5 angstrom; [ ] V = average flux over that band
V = 6.1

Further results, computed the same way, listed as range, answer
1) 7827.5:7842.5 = 6.02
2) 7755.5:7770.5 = 6.64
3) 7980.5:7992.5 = 6.17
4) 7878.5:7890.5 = 6.47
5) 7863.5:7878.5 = 6.17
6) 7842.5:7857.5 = 5.85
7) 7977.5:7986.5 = 6.12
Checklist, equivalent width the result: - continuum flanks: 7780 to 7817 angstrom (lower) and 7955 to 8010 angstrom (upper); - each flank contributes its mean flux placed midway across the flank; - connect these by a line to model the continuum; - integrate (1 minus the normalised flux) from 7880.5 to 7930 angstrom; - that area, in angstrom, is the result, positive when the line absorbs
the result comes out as 2.20 angstrom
